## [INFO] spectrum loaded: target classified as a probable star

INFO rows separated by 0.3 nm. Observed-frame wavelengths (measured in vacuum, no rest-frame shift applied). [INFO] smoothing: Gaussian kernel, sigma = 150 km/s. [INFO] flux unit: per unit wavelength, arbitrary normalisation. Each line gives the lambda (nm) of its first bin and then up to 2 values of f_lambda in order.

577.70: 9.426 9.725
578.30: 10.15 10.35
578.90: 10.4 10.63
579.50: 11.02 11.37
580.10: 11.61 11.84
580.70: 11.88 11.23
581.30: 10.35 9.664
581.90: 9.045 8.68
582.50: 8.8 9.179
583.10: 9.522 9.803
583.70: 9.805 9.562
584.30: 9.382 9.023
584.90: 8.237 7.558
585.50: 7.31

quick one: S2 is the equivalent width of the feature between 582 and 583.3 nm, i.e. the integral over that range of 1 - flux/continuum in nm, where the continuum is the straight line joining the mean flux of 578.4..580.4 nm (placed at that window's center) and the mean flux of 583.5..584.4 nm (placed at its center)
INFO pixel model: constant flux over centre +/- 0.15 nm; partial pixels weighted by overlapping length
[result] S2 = 0.12 nm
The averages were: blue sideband 10.9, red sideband 9.61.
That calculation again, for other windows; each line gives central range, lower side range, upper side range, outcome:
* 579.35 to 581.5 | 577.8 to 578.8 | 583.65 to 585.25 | -0.358 nm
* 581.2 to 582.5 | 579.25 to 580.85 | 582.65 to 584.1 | 0.141 nm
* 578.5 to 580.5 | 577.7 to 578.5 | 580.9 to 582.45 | -0.252 nm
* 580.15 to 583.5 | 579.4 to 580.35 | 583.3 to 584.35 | 0.162 nm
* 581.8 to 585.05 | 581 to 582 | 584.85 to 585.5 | -0.166 nm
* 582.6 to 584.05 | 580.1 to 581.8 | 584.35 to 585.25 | -0.019 nm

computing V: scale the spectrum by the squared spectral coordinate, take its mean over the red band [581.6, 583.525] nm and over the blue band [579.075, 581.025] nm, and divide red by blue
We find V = 0.82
